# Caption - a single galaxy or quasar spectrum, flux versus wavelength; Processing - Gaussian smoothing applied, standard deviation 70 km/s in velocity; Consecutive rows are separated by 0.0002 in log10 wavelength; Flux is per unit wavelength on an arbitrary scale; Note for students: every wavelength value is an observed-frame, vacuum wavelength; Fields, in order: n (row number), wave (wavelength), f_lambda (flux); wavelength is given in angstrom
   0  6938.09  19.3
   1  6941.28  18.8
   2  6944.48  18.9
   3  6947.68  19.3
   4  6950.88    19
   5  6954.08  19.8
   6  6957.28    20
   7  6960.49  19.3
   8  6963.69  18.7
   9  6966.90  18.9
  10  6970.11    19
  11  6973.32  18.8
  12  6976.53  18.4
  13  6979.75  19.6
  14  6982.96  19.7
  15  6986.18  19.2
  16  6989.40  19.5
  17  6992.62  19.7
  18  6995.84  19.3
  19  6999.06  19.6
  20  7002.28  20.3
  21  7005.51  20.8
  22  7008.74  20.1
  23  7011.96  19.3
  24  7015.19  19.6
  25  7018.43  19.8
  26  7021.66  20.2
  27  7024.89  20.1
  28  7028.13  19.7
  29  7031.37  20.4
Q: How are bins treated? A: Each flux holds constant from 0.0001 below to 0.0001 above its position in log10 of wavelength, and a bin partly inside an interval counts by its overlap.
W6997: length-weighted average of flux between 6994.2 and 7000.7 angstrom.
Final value 19.5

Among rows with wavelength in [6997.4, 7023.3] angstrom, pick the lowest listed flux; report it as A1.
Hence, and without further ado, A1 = 19.3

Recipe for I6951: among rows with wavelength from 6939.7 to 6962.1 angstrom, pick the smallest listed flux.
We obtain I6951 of 18.8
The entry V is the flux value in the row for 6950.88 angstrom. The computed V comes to 19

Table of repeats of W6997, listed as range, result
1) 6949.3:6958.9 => 19.6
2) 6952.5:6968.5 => 19.3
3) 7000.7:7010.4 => 20.4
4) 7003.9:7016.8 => 20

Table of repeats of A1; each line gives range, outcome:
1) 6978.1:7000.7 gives 19.2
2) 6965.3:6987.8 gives 18.4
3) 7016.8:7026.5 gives 19.8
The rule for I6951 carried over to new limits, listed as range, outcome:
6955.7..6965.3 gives 18.7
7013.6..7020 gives 19.6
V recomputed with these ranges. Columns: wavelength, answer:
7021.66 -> 20.2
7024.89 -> 20.1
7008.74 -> 20.1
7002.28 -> 20.3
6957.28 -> 20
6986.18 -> 19.2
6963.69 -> 18.7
